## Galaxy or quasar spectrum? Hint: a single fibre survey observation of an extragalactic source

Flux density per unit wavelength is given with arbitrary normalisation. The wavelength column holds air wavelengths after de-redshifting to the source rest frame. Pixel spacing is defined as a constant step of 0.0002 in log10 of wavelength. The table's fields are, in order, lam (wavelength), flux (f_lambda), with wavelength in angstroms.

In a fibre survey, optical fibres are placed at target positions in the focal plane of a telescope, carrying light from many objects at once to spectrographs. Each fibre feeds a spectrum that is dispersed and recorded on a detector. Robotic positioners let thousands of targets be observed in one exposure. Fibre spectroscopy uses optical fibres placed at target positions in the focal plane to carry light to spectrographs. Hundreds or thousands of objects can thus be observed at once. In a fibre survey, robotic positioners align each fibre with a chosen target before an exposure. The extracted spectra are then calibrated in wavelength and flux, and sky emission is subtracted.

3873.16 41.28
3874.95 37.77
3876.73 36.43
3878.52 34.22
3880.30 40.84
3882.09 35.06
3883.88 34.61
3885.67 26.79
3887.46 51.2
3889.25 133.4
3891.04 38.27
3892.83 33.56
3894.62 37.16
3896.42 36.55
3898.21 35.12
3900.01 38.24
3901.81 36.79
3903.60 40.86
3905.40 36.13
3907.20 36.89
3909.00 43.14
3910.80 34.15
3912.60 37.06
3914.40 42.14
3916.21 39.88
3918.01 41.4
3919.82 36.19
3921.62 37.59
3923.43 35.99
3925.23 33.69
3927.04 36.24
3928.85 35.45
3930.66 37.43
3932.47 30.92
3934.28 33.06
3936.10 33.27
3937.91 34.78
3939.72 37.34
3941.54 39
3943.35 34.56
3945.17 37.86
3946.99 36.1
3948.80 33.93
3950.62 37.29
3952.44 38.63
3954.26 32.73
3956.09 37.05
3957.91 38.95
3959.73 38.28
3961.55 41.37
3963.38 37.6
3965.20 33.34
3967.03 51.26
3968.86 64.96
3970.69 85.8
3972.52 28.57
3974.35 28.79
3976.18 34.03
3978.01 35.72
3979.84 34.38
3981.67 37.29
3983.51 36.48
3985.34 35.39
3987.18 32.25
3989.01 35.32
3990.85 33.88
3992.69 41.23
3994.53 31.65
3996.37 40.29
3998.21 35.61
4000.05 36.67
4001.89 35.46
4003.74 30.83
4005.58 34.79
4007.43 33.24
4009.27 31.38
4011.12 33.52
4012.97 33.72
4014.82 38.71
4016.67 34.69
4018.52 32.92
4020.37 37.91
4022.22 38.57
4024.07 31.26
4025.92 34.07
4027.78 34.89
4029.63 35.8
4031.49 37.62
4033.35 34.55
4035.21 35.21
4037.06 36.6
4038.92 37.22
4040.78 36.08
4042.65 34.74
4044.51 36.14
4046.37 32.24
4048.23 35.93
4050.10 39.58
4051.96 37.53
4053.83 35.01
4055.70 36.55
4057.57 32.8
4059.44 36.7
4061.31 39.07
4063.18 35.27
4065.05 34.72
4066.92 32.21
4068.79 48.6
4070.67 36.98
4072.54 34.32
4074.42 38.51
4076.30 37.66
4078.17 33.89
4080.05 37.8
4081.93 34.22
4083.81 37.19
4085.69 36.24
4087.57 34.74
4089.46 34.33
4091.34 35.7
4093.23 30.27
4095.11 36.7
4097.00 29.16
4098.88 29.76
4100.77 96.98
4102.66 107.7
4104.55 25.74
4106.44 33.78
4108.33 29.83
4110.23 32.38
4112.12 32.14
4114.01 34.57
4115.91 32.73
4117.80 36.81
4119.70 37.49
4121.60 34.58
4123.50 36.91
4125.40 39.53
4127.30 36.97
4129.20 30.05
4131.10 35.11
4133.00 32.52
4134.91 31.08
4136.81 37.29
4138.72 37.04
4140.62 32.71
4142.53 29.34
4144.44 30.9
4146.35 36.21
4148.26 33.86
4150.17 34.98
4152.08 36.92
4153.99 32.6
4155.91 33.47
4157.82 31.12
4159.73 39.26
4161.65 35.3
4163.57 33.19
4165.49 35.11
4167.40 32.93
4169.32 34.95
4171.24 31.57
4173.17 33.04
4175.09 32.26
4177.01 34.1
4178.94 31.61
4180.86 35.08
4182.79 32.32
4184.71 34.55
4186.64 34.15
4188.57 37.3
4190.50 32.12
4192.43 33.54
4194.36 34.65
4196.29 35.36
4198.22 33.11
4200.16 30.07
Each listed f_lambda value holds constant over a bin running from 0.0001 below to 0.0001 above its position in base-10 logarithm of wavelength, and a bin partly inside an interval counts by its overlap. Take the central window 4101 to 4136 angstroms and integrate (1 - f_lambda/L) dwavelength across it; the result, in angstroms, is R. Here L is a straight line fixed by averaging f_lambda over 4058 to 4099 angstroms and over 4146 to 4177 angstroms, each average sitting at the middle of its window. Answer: -4.0 angstroms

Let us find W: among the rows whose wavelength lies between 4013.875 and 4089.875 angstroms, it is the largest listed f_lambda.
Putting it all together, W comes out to 48.6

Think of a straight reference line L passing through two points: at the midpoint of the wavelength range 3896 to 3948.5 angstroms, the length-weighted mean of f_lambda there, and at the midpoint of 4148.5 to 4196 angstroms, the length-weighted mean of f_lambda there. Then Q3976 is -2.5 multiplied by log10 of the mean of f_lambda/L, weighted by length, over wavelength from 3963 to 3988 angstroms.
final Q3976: -0.14 mag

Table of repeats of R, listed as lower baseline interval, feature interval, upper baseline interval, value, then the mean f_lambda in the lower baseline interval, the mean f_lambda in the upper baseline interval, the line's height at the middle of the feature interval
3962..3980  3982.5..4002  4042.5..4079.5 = 2.9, 43.8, 36.5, 42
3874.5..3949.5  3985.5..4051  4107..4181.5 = 2.7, 39.1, 34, 36.8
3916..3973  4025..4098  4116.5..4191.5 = 1.2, 39.2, 34.3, 36.4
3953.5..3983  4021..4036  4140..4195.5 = 1.4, 41.2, 33.8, 39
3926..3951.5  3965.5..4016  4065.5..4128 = -2.1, 35.5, 39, 36.6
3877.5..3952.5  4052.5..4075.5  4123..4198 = -0.4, 39.1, 34.1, 36.1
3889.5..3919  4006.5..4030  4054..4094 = 1.7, 40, 36.1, 37.4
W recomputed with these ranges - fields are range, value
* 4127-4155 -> 37.29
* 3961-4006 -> 85.8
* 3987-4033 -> 41.23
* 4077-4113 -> 107.7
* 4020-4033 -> 38.57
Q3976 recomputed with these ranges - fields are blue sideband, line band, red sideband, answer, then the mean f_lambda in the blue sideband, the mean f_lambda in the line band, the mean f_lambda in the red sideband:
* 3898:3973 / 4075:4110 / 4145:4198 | -0.15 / 38.9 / 41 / 34.1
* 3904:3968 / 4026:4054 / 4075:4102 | 0.09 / 37.2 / 35.9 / 39.6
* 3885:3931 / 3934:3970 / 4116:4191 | 0.03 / 41.3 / 39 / 34.3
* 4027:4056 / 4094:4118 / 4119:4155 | -0.22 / 36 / 43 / 34.5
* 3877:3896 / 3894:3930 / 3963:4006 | 0.17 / 45.9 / 37.5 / 38.9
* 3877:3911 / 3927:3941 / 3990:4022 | 0.14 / 42.3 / 34.8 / 35.2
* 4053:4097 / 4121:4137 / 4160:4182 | 0.00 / 35.9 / 34.8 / 33.7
